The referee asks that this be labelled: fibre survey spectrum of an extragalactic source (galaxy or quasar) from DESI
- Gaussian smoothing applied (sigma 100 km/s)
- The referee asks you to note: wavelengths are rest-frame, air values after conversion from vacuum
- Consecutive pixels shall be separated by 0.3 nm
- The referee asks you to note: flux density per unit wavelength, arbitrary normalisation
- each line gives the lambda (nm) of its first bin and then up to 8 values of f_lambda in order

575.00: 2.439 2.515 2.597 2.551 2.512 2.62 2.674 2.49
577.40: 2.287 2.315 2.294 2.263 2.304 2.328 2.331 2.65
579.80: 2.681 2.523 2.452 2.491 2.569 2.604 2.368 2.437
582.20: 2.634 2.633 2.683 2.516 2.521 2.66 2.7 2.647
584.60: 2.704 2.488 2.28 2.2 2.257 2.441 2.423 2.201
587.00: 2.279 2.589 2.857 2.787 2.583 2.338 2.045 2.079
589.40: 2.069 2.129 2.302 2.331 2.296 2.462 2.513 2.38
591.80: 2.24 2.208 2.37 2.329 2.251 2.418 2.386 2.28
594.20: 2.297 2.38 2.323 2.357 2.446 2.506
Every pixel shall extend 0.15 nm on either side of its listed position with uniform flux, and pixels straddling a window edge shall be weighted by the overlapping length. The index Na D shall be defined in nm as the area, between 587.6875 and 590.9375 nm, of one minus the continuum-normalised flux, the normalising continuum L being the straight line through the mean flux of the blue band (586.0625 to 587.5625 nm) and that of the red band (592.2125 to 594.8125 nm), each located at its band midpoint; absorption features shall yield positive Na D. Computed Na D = 0.10 nm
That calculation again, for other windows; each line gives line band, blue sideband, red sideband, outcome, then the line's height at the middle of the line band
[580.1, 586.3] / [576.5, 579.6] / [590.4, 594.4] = -0.350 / 2.38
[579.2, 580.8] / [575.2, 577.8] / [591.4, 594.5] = -0.046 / 2.47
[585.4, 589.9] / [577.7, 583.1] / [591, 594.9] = 0.086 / 2.4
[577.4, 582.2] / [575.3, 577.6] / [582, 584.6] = 0.249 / 2.58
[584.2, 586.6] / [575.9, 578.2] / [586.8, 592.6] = -0.028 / 2.39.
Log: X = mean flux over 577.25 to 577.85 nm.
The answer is 2.3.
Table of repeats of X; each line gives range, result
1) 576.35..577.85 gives 2.48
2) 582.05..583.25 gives 2.62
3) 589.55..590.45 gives 2.25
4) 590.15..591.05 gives 2.36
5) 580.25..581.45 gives 2.53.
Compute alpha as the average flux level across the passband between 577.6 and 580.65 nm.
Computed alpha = 2.42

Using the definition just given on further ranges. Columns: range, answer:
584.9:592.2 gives 2.35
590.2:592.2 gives 2.35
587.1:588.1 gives 2.71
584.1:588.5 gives 2.48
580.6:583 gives 2.55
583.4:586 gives 2.49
